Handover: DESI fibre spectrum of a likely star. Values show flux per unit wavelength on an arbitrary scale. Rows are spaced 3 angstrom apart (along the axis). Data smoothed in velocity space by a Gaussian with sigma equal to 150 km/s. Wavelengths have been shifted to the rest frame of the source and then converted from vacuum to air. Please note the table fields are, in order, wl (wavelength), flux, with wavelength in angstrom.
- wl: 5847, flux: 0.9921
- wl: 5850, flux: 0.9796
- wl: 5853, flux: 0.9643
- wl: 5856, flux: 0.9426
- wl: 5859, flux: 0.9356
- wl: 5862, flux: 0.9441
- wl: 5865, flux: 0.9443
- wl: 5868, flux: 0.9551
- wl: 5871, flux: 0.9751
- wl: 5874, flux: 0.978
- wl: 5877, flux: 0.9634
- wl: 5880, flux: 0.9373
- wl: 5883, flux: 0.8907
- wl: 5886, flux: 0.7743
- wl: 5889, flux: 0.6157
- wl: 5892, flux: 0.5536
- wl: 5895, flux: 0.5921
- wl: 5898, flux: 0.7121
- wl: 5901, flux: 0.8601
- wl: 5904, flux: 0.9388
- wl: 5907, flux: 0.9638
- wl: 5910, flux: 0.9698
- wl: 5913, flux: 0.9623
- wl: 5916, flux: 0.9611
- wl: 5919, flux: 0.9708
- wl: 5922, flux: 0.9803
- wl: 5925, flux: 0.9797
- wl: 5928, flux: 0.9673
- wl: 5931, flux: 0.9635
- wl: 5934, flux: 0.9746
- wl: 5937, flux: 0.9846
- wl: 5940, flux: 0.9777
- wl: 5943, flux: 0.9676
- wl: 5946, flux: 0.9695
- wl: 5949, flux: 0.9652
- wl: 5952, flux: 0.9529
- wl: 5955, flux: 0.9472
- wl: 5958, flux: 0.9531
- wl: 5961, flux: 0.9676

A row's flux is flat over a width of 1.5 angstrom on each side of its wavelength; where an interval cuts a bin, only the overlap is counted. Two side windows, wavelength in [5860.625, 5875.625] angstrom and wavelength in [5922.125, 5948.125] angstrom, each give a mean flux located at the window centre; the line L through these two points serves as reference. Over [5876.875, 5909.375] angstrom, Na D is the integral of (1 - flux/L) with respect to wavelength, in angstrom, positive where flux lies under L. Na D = 5.6 angstrom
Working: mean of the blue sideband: 0.959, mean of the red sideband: 0.973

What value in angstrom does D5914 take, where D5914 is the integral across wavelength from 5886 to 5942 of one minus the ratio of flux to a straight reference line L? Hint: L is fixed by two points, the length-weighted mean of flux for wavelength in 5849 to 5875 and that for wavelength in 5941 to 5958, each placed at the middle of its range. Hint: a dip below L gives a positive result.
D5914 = 4.5 angstrom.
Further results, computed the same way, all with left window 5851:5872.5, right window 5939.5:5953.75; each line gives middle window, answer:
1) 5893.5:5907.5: 2.3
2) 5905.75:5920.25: -0.1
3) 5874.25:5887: 0.7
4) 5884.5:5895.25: 3.6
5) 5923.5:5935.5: -0.1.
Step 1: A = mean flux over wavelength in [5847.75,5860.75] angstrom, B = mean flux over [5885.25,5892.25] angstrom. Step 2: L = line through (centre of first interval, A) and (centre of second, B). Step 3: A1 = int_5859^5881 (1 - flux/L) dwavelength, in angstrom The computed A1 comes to -3.8 angstrom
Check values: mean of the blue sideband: 0.957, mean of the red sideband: 0.651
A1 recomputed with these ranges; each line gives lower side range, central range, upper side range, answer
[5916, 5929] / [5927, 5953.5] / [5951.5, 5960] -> -0.2 angstrom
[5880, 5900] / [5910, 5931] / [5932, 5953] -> -2.6 angstrom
